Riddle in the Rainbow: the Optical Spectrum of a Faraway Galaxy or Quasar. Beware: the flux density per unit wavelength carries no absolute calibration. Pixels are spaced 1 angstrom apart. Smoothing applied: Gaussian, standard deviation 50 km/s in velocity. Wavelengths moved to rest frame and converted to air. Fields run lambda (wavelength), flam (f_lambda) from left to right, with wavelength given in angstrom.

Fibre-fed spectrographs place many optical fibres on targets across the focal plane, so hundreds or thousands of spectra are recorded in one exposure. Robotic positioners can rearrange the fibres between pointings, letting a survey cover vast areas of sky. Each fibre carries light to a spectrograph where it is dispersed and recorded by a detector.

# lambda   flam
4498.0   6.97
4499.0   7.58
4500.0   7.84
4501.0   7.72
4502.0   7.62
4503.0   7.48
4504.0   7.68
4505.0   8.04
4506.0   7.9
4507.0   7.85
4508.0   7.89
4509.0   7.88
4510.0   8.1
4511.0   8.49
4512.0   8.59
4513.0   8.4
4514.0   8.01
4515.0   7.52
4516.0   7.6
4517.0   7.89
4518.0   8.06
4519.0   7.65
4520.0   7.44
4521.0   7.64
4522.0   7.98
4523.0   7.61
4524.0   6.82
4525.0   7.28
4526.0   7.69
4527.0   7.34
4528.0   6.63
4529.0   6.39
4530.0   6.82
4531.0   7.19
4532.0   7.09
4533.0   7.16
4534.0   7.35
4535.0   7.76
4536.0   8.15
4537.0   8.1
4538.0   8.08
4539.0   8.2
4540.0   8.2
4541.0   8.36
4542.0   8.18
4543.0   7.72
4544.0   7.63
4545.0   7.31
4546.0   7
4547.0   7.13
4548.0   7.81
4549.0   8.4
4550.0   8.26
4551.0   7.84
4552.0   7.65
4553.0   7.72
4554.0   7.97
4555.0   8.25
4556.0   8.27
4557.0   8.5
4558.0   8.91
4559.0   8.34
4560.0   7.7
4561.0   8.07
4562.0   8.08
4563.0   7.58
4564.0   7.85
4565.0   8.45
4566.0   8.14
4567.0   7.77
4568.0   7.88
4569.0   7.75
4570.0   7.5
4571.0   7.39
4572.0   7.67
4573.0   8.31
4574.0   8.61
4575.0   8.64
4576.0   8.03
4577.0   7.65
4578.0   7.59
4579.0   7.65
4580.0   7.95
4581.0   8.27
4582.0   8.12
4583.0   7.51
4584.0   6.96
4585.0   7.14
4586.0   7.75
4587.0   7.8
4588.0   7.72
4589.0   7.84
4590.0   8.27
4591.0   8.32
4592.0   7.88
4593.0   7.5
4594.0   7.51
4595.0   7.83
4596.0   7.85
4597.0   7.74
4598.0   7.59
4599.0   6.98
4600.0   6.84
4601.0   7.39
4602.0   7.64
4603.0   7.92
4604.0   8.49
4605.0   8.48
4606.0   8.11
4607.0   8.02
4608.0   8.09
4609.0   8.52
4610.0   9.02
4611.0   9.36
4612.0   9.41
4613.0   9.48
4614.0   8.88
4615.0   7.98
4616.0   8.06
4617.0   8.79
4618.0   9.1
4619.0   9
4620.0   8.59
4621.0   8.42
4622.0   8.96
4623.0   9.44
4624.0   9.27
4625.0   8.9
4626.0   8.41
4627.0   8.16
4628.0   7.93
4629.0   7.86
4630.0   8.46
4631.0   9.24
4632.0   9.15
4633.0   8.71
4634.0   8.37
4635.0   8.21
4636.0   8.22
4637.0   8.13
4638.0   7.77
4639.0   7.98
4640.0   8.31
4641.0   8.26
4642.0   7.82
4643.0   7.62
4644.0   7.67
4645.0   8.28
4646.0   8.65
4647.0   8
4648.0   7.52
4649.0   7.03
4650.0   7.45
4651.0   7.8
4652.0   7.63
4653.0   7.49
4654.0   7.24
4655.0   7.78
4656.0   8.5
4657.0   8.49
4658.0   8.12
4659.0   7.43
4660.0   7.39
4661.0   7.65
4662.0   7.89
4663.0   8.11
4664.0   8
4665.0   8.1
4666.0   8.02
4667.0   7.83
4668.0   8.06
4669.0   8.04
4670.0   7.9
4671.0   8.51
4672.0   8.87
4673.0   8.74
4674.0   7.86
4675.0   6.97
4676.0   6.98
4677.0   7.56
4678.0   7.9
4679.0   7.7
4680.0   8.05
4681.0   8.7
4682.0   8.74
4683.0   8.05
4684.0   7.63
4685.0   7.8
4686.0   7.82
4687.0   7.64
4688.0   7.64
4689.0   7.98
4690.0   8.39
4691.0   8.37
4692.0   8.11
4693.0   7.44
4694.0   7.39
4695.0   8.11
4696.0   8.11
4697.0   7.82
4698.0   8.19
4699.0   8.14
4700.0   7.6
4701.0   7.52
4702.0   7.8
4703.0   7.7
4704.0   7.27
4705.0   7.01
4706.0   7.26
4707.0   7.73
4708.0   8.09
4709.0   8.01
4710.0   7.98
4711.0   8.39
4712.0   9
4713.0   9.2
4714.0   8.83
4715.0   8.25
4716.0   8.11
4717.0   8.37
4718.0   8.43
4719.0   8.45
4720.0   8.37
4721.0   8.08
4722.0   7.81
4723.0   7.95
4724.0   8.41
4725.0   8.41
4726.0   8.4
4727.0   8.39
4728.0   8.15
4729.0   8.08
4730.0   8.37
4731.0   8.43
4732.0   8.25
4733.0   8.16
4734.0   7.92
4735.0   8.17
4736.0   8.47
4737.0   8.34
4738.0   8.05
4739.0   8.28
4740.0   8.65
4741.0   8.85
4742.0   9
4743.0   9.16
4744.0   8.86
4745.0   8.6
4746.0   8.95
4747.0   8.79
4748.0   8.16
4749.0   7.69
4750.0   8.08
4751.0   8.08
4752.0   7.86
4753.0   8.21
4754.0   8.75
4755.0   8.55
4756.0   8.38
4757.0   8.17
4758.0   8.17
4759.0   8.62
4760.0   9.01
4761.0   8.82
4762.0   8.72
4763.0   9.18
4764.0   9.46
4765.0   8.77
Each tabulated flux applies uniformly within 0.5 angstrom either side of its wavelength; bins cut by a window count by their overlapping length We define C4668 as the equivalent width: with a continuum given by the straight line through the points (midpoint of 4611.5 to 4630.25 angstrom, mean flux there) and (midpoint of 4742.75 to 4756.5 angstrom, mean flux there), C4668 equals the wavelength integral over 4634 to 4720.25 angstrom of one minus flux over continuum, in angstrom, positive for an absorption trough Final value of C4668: 6.1 angstrom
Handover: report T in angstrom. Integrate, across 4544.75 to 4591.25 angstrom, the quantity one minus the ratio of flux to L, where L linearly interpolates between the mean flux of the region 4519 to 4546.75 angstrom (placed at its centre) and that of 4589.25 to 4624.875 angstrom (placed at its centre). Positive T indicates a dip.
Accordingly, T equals -0.1 angstrom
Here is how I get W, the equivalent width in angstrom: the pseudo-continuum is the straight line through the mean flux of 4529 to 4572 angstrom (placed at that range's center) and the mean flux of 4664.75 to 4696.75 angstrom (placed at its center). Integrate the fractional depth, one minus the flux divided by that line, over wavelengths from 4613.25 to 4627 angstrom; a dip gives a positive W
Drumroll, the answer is -1.5 angstrom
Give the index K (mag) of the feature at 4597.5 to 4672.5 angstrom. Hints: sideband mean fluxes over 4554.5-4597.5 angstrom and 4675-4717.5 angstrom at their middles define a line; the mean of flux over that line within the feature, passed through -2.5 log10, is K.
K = -0.04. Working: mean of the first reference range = 7.92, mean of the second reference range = 7.95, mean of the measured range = 8.2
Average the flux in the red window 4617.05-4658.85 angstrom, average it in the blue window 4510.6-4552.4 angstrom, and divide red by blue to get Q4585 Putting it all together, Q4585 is 1.07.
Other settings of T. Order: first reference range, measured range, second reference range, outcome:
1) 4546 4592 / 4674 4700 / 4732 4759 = 1.1 angstrom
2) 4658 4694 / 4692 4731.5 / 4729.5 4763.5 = 0.6 angstrom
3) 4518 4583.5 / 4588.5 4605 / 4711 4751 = 0.4 angstrom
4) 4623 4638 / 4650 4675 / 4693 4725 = 1.1 angstrom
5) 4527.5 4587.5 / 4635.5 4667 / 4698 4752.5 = 0.6 angstrom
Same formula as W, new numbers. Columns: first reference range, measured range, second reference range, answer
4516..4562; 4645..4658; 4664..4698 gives 0.1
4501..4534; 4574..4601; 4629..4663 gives 0.3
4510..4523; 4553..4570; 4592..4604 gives -0.7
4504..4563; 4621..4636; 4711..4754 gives -1.0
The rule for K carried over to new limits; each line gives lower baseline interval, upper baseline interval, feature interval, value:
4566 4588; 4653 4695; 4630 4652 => -0.03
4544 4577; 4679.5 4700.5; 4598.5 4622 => -0.06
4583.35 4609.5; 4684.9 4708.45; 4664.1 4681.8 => -0.03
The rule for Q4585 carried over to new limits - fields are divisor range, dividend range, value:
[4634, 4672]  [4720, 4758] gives 1.05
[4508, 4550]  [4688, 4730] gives 1.05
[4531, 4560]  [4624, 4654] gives 1.03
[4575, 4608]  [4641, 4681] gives 1.01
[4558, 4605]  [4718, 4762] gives 1.07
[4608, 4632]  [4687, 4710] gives 0.89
